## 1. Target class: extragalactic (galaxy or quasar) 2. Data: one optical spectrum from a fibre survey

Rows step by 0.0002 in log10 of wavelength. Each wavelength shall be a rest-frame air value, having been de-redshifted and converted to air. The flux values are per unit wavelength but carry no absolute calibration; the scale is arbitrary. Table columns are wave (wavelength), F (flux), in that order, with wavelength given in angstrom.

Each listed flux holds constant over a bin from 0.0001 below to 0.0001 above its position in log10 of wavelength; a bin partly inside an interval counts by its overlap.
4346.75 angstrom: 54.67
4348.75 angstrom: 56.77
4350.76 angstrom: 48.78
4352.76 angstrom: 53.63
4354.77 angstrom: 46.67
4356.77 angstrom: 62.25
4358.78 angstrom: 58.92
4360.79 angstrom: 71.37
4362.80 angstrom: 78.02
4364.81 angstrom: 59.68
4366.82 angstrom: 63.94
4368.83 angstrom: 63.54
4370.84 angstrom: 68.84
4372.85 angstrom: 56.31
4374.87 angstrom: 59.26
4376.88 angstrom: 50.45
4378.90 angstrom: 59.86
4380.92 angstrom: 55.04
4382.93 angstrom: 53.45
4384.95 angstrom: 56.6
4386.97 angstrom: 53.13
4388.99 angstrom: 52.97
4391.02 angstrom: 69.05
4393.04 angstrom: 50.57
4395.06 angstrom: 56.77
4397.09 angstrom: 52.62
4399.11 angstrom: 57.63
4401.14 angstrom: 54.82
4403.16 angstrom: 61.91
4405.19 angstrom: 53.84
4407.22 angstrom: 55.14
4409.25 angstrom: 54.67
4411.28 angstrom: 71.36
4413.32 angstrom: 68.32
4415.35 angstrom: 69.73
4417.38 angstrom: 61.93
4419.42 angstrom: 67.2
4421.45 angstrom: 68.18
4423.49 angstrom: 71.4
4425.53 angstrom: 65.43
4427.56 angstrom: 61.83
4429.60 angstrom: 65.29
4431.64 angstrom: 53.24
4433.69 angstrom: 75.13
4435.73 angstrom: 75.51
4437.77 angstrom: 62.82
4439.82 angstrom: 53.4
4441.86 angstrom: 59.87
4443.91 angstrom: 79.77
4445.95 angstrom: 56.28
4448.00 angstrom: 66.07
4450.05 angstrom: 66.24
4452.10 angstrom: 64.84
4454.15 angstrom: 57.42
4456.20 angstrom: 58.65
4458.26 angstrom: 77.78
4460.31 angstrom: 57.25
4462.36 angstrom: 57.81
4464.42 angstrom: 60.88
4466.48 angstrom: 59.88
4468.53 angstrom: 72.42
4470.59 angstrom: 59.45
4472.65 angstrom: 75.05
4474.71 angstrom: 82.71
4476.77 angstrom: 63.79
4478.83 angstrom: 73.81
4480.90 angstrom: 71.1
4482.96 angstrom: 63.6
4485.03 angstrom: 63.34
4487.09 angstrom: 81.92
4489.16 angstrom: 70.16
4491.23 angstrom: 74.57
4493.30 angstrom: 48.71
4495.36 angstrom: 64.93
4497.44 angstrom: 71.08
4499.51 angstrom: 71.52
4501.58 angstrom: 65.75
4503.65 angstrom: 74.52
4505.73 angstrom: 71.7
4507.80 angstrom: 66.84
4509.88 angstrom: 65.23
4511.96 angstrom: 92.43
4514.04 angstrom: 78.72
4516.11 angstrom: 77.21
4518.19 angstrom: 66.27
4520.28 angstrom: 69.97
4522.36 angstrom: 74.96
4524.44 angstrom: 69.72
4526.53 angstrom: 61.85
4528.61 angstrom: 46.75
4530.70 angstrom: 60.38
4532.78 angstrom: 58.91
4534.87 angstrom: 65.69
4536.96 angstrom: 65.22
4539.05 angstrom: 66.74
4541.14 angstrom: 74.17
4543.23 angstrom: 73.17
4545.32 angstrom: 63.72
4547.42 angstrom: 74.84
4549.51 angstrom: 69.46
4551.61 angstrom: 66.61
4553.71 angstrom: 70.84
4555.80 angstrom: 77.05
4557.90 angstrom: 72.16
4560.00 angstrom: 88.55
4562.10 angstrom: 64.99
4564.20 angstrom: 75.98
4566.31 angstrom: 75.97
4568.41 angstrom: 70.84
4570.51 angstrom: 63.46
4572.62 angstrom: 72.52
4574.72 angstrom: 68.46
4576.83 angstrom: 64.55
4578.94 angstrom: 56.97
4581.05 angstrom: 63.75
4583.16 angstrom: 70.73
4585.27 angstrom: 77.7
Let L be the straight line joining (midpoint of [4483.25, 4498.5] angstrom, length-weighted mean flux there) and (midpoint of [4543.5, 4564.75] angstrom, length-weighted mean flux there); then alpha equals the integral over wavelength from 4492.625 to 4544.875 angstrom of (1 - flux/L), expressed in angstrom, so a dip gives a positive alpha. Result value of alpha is 1.1 angstrom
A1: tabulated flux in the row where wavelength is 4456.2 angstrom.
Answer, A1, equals 58.65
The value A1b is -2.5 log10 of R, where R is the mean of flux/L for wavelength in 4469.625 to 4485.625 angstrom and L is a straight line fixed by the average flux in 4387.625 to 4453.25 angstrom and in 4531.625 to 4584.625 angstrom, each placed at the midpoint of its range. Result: -0.06 mag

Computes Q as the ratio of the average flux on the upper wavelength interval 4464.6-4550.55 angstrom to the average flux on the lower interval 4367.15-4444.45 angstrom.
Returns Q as 1.12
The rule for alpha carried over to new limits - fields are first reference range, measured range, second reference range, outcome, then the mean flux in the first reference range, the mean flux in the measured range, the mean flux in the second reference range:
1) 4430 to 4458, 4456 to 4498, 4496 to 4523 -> 0.7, 64.2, 67.2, 72.6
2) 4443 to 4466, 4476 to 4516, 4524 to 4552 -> -3.6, 63.7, 70.4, 65.4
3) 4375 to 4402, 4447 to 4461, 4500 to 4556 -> -0.5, 55.7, 64.2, 69.1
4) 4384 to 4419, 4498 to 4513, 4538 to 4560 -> -1.0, 59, 72.5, 71.7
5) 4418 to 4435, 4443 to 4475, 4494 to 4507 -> 1.0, 66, 65.4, 69.4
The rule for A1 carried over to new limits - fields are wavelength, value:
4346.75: 54.67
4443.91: 79.77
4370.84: 68.84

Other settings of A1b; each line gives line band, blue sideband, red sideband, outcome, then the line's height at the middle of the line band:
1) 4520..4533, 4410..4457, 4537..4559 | 0.11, 69.6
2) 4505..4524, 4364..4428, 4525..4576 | -0.11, 66.7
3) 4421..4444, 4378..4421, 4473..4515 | -0.04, 63.2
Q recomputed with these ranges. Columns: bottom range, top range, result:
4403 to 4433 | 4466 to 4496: 1.08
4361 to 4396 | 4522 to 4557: 1.12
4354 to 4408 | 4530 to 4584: 1.18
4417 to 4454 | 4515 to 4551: 1.03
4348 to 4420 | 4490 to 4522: 1.19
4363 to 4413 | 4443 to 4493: 1.15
